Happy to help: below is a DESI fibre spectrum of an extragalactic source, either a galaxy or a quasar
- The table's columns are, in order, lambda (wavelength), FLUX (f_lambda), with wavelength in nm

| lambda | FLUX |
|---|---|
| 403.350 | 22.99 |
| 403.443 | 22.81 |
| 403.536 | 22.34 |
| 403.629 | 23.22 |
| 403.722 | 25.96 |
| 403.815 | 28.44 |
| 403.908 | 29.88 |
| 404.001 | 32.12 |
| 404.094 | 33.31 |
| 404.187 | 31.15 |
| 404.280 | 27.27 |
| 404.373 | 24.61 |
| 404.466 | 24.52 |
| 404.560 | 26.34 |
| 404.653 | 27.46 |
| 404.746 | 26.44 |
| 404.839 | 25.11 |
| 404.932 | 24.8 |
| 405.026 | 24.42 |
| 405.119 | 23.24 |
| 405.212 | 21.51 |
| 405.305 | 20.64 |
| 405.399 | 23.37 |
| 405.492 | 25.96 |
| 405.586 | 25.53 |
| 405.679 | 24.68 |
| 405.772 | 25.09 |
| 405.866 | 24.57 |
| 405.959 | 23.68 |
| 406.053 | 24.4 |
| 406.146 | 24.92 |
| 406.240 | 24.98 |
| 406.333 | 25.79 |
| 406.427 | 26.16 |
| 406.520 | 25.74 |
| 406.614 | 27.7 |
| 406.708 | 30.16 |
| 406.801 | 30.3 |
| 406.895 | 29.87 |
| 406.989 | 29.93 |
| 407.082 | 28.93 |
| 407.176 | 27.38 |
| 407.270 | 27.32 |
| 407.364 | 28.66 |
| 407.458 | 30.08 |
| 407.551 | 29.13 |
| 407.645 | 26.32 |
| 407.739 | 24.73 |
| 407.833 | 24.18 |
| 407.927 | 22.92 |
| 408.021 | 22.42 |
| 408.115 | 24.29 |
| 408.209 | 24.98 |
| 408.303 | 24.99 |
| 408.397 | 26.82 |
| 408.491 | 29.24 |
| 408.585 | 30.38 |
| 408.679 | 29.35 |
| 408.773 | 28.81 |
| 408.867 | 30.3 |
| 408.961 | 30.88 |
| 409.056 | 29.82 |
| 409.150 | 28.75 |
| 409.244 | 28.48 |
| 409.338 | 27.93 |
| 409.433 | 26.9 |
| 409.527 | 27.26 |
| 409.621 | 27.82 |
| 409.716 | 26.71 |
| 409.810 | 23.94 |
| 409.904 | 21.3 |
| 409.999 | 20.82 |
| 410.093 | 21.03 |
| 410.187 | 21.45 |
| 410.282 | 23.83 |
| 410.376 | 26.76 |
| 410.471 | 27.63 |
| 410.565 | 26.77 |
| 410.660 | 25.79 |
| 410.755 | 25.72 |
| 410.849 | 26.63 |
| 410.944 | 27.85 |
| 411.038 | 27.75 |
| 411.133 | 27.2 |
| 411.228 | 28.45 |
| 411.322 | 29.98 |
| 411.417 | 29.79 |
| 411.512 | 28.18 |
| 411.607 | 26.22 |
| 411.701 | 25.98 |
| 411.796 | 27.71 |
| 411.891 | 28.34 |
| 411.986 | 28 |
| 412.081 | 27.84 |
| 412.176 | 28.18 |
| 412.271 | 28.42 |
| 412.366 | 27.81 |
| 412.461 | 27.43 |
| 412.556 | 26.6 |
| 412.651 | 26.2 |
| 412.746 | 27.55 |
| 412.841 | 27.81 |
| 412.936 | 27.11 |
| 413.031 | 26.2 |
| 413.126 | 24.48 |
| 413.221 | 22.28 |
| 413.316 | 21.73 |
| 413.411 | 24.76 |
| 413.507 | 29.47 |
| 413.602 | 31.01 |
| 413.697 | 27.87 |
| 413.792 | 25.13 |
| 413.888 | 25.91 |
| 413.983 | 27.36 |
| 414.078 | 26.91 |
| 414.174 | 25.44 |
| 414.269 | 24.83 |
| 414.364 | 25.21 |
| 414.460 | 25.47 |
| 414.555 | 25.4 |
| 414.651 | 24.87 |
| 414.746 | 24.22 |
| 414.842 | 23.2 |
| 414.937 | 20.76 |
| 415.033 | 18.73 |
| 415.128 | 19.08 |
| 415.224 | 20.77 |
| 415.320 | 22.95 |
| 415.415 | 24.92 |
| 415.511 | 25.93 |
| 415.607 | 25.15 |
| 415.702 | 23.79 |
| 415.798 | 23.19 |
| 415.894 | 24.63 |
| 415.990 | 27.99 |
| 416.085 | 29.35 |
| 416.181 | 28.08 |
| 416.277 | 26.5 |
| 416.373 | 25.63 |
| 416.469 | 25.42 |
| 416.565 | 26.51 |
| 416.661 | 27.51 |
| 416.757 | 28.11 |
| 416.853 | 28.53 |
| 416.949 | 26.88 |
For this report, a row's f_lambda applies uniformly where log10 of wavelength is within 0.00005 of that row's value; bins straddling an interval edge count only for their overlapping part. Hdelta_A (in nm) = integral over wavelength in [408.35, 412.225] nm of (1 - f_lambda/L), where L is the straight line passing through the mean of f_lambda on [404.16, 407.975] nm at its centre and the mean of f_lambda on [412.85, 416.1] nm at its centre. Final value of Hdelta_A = -0.25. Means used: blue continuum 26.1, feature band 27.1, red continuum 24.9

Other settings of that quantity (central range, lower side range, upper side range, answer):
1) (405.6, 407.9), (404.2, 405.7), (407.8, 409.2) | -0.06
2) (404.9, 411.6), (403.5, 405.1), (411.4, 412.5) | 0.23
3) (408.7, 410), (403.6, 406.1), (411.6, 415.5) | -0.08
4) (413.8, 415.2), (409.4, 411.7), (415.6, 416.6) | 0.11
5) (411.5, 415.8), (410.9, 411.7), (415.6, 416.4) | 0.24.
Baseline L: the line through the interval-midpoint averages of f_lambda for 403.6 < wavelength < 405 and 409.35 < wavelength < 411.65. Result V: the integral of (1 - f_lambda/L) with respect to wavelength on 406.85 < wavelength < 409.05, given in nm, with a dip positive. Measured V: -0.074 nm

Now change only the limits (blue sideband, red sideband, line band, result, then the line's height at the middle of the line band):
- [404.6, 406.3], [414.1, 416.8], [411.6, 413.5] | -0.146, 24.7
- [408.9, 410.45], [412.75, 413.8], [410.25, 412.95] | -0.132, 26.1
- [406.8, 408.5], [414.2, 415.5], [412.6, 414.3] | -0.164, 23.9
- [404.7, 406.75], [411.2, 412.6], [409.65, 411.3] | 0.113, 27.2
